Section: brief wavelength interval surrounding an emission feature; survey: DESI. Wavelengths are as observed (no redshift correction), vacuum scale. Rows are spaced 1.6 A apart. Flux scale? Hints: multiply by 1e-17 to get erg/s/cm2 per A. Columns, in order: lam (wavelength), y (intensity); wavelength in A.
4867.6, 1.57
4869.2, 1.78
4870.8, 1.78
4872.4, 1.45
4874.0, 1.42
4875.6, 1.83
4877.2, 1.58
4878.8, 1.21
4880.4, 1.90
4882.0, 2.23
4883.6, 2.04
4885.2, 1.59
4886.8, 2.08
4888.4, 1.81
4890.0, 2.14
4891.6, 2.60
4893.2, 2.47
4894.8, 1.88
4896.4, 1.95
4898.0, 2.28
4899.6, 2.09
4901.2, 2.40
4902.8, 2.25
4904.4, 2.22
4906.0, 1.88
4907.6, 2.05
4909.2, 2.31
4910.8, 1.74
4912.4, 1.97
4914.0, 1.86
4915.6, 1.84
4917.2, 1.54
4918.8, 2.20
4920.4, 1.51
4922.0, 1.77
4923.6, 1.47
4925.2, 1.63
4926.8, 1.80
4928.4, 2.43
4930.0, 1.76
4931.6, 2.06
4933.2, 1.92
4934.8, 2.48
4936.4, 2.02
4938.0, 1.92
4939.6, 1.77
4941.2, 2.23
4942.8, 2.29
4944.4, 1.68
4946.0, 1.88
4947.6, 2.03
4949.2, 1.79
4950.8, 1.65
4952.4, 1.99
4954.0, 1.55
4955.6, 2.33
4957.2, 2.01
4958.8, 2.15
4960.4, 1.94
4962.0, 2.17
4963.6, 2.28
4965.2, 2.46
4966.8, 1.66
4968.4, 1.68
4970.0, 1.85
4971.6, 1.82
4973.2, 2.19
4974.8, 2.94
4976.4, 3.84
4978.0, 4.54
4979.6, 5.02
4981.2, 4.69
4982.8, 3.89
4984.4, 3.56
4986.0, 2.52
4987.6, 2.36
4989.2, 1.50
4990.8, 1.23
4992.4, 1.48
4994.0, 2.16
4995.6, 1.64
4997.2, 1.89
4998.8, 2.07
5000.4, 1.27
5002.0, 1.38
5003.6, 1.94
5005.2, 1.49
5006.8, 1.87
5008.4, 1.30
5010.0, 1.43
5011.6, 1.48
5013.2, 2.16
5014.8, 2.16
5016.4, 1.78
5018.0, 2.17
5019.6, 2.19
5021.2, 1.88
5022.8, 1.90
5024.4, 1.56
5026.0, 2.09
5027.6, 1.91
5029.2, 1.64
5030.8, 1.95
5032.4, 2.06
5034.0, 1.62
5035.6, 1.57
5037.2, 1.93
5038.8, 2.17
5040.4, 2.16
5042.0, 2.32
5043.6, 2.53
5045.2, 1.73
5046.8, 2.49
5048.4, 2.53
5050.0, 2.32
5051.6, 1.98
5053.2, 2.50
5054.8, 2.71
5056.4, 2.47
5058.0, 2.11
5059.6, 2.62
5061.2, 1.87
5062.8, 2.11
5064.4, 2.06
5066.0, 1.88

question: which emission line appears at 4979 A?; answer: [O II] 3727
